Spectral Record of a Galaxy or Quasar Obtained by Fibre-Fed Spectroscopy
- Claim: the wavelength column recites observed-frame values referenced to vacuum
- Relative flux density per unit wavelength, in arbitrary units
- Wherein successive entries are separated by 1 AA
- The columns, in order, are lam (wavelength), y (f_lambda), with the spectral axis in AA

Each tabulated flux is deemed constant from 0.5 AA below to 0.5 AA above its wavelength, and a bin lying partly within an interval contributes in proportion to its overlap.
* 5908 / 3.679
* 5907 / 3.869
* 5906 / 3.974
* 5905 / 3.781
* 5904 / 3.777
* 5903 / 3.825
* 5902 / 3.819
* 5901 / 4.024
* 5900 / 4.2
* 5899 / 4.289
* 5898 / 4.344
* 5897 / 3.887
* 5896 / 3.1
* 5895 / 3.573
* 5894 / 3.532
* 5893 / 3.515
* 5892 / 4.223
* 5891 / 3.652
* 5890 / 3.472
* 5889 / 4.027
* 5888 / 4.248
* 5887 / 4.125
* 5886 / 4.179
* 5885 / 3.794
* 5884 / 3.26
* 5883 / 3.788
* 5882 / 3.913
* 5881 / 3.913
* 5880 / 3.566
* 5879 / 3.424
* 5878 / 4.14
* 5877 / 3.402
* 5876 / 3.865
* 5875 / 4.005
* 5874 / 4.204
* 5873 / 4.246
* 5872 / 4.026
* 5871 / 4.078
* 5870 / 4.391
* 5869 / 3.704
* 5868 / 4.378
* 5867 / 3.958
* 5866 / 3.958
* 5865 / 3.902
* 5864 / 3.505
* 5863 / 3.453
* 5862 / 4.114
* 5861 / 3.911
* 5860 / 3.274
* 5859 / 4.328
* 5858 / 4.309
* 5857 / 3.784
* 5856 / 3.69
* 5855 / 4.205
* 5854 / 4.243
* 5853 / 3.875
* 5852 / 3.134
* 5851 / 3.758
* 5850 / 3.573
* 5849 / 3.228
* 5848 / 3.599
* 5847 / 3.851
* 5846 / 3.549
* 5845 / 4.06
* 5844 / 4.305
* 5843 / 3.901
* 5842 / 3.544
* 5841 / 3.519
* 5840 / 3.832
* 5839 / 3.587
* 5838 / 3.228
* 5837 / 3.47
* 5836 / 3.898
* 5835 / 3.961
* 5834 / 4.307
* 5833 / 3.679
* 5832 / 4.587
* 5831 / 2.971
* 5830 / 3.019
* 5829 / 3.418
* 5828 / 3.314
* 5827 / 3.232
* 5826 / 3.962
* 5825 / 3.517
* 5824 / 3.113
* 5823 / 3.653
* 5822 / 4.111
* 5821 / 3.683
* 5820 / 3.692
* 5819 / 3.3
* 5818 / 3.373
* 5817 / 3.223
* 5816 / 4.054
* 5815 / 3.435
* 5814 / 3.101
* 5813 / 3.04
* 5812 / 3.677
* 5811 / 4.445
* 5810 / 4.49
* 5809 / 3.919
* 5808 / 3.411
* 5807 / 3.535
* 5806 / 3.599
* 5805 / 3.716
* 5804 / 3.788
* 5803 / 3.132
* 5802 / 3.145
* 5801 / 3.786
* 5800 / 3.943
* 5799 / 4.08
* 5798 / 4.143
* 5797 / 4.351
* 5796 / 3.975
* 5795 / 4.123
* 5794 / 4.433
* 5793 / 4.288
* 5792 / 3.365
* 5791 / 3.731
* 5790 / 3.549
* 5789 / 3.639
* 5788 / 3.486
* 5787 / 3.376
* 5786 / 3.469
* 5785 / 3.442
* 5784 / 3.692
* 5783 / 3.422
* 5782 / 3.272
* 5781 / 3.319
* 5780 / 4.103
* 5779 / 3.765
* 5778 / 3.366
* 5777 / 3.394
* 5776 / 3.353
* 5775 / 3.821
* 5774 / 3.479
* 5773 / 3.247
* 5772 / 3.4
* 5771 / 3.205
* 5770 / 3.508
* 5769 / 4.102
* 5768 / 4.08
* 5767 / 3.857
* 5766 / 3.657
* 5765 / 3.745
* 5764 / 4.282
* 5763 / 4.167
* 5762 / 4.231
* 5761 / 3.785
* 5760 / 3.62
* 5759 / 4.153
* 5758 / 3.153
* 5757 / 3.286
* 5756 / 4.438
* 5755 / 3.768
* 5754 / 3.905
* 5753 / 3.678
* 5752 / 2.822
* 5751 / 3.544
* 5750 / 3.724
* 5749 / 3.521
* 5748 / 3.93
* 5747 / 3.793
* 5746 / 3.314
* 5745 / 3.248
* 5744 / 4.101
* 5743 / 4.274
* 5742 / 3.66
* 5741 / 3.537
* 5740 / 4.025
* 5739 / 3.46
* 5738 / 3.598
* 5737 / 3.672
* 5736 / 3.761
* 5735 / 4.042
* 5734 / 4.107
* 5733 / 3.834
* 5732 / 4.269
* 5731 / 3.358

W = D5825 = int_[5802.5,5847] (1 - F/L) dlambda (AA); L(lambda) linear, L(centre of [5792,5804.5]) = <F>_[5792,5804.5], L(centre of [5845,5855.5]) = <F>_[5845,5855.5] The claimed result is 1.9 AA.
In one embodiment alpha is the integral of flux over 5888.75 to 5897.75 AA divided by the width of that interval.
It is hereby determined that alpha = 3.67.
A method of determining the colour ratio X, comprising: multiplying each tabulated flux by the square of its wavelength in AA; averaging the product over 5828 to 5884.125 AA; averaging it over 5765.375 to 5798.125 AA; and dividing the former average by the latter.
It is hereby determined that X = 1.1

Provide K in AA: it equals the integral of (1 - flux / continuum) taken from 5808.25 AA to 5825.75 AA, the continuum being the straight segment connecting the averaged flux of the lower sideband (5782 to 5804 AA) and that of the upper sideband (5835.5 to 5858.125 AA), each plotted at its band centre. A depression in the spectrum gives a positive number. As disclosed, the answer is 0.4 AA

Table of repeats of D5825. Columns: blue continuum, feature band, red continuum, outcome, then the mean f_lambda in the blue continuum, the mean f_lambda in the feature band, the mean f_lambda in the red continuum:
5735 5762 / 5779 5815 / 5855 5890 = 0.7 AA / 3.7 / 3.71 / 3.91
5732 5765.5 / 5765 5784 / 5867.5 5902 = 1.1 AA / 3.77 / 3.58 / 3.9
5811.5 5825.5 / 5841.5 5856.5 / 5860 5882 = -0.2 AA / 3.5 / 3.77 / 3.9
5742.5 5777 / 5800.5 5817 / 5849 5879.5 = 0.7 AA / 3.71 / 3.63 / 3.88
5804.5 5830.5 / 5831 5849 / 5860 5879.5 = -0.3 AA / 3.58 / 3.78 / 3.91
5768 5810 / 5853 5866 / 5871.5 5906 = -0.3 AA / 3.67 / 3.89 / 3.86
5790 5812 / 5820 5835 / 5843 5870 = 0.9 AA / 3.86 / 3.63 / 3.84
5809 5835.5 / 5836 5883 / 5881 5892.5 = -0.6 AA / 3.63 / 3.82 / 3.88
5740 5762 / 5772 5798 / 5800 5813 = 0.3 AA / 3.7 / 3.66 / 3.7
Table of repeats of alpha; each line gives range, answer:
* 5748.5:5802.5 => 3.71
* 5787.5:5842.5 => 3.68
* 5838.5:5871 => 3.83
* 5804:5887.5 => 3.75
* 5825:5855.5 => 3.69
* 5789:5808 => 3.8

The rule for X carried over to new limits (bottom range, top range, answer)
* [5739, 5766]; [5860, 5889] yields 1.08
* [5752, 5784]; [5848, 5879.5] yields 1.09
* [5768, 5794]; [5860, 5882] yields 1.12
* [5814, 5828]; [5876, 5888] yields 1.10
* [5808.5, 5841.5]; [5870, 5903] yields 1.09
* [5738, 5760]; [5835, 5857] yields 1.05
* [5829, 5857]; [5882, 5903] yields 1.05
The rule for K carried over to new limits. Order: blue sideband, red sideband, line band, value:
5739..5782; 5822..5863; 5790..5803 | -0.7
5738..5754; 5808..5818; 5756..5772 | -0.6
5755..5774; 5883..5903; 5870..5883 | -0.2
